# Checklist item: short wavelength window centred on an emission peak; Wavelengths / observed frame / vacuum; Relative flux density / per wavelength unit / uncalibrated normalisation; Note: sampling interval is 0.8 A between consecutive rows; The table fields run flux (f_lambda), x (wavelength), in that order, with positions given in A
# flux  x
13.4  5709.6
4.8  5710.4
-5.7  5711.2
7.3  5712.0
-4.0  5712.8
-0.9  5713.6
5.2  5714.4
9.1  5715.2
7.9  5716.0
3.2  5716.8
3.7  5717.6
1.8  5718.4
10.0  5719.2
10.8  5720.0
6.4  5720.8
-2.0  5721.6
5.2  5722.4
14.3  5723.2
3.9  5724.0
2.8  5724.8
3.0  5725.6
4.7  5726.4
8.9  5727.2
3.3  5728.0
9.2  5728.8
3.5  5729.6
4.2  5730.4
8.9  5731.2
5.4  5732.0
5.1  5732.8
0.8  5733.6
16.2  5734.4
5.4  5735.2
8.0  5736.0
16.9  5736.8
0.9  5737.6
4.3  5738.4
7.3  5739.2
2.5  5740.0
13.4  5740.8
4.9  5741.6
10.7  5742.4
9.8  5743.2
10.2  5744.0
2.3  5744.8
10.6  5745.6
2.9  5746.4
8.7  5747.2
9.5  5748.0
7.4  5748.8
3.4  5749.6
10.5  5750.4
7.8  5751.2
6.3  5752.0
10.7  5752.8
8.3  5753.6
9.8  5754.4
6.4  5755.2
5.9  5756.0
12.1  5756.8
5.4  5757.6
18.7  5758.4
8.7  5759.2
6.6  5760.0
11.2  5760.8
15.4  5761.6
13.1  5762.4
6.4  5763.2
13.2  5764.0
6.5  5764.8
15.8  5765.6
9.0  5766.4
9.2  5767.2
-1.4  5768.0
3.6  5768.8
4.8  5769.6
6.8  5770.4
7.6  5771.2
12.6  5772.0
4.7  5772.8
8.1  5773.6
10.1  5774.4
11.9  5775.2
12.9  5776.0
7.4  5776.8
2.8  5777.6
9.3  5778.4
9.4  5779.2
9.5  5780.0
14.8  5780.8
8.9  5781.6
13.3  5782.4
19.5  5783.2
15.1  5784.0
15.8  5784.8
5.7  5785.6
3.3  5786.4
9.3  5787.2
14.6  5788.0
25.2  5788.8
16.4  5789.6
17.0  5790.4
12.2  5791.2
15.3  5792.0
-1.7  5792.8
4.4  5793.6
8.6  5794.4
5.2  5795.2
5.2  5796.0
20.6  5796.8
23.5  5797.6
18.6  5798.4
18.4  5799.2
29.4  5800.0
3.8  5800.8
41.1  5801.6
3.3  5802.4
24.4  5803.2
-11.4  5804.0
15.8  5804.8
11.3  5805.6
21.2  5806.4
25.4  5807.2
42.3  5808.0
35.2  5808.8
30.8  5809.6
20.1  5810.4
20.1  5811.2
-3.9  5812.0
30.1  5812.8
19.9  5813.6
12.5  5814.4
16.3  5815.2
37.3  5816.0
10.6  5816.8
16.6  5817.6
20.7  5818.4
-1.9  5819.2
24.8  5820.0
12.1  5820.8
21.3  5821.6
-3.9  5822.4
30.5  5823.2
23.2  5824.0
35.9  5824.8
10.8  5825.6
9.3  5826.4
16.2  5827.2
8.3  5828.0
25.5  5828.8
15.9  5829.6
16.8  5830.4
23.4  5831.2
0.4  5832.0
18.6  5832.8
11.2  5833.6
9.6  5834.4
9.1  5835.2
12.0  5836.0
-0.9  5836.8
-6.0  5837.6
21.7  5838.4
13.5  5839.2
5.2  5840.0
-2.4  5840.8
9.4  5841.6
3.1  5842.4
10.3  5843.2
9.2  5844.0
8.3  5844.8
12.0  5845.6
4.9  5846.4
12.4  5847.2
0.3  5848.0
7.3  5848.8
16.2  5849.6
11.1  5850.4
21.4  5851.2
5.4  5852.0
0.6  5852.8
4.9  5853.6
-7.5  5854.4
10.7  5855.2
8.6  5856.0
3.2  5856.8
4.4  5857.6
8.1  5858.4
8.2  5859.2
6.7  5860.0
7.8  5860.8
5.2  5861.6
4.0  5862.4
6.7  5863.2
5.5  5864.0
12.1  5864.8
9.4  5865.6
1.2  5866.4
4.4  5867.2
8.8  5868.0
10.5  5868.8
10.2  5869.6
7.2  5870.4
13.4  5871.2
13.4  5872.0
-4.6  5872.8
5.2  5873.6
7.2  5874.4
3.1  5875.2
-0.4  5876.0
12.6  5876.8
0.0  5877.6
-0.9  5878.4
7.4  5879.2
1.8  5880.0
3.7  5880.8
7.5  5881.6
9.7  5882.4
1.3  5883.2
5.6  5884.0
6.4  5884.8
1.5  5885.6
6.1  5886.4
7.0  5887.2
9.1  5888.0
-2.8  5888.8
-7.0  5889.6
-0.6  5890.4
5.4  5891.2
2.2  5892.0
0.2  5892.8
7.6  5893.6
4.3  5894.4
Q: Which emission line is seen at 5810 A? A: C IV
